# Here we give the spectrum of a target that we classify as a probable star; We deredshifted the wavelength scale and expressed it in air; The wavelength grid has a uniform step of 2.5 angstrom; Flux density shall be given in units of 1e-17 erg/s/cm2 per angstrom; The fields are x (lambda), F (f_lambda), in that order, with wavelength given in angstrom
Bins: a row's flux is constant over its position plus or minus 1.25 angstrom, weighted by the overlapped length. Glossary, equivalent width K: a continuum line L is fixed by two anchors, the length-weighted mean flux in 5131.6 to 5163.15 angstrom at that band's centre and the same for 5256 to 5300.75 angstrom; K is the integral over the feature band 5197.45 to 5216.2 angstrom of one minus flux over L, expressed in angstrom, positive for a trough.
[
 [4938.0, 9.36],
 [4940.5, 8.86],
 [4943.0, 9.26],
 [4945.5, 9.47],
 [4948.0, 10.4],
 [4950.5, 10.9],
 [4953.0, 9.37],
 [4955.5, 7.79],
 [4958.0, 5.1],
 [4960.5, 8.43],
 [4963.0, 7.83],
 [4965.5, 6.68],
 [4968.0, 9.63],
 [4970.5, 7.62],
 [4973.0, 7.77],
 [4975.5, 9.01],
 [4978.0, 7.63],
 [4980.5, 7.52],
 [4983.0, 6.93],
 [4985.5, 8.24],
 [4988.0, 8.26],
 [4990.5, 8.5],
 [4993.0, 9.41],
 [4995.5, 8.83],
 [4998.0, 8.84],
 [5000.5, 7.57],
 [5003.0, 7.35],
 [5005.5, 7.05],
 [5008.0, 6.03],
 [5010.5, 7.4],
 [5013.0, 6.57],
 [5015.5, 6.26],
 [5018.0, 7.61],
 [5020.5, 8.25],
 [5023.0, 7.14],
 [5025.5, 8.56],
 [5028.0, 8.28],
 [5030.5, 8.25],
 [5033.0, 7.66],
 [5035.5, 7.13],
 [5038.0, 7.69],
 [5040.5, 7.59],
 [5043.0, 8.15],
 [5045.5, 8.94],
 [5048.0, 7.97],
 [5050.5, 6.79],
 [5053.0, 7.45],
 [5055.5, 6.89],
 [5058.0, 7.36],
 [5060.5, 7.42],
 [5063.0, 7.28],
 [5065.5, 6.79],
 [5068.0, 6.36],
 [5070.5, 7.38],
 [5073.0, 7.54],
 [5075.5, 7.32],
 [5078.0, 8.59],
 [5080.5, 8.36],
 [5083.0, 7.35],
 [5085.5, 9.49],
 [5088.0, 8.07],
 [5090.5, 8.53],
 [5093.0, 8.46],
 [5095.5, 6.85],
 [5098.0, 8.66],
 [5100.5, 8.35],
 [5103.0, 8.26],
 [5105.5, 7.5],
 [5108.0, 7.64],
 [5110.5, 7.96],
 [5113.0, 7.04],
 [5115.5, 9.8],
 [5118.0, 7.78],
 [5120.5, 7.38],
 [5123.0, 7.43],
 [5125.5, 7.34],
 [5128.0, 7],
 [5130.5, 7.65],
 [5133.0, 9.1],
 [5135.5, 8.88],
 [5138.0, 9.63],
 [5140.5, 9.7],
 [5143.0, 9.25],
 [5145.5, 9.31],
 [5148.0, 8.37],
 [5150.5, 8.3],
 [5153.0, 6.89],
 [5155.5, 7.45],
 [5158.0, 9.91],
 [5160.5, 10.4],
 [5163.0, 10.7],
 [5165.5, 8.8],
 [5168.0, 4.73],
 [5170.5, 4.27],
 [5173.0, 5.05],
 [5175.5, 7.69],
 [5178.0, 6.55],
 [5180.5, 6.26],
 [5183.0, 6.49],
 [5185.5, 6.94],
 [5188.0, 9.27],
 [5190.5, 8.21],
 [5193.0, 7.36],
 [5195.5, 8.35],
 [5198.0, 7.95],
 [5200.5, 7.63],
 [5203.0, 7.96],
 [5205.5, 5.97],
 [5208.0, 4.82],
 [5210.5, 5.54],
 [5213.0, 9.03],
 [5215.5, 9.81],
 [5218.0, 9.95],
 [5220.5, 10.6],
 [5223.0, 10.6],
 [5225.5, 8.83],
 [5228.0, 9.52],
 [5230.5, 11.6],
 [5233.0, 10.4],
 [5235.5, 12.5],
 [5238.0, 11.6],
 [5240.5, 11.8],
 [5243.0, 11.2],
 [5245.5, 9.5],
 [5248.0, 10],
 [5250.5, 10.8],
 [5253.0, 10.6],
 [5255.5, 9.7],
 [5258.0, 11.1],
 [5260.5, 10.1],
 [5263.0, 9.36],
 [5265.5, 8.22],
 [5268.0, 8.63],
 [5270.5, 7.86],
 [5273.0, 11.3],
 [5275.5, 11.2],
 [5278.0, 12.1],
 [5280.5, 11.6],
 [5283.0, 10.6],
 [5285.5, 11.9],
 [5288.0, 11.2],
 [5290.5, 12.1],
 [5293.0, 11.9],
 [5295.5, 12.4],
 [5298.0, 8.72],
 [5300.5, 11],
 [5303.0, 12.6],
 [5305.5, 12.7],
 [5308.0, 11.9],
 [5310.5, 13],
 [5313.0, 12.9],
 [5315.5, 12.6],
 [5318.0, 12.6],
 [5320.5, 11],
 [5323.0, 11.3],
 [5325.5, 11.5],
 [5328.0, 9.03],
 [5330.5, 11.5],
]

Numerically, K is 4.8 angstrom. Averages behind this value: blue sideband 9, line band 7.24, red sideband 10.6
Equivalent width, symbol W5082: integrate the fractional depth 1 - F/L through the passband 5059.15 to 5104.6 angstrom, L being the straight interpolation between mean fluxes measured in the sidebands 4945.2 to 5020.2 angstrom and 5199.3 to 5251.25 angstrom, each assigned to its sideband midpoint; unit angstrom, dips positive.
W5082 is 4.1 angstrom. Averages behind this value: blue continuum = 7.98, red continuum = 9.5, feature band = 7.83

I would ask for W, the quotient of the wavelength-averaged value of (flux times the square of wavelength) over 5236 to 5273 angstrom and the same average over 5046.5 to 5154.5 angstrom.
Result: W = 1.35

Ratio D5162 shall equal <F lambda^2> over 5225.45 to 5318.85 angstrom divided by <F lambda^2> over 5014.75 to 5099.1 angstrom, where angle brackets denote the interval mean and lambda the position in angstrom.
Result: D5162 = 1.5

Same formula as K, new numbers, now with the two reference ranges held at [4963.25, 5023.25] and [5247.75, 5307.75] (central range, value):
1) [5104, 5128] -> 3.5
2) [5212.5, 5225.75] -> 0.3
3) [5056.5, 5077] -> 3.2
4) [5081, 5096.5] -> 1.1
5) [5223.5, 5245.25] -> -1.1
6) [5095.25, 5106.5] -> 1.1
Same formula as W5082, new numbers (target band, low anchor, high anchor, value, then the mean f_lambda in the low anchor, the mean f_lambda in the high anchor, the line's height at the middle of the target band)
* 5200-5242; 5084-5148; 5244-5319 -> 2.9 angstrom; 8.28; 11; 10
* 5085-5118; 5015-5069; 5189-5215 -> -2.9 angstrom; 7.56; 7.37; 7.49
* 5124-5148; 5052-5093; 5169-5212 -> -4.7 angstrom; 7.66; 6.84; 7.22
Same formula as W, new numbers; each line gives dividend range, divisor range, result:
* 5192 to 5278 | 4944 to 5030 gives 1.31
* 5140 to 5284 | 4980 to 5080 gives 1.26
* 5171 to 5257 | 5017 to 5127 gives 1.20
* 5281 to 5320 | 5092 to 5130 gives 1.63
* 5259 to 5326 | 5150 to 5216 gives 1.57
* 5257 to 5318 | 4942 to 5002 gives 1.51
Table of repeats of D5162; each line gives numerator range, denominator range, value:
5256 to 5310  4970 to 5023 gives 1.58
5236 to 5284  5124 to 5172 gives 1.31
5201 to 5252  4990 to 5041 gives 1.35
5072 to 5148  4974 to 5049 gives 1.09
